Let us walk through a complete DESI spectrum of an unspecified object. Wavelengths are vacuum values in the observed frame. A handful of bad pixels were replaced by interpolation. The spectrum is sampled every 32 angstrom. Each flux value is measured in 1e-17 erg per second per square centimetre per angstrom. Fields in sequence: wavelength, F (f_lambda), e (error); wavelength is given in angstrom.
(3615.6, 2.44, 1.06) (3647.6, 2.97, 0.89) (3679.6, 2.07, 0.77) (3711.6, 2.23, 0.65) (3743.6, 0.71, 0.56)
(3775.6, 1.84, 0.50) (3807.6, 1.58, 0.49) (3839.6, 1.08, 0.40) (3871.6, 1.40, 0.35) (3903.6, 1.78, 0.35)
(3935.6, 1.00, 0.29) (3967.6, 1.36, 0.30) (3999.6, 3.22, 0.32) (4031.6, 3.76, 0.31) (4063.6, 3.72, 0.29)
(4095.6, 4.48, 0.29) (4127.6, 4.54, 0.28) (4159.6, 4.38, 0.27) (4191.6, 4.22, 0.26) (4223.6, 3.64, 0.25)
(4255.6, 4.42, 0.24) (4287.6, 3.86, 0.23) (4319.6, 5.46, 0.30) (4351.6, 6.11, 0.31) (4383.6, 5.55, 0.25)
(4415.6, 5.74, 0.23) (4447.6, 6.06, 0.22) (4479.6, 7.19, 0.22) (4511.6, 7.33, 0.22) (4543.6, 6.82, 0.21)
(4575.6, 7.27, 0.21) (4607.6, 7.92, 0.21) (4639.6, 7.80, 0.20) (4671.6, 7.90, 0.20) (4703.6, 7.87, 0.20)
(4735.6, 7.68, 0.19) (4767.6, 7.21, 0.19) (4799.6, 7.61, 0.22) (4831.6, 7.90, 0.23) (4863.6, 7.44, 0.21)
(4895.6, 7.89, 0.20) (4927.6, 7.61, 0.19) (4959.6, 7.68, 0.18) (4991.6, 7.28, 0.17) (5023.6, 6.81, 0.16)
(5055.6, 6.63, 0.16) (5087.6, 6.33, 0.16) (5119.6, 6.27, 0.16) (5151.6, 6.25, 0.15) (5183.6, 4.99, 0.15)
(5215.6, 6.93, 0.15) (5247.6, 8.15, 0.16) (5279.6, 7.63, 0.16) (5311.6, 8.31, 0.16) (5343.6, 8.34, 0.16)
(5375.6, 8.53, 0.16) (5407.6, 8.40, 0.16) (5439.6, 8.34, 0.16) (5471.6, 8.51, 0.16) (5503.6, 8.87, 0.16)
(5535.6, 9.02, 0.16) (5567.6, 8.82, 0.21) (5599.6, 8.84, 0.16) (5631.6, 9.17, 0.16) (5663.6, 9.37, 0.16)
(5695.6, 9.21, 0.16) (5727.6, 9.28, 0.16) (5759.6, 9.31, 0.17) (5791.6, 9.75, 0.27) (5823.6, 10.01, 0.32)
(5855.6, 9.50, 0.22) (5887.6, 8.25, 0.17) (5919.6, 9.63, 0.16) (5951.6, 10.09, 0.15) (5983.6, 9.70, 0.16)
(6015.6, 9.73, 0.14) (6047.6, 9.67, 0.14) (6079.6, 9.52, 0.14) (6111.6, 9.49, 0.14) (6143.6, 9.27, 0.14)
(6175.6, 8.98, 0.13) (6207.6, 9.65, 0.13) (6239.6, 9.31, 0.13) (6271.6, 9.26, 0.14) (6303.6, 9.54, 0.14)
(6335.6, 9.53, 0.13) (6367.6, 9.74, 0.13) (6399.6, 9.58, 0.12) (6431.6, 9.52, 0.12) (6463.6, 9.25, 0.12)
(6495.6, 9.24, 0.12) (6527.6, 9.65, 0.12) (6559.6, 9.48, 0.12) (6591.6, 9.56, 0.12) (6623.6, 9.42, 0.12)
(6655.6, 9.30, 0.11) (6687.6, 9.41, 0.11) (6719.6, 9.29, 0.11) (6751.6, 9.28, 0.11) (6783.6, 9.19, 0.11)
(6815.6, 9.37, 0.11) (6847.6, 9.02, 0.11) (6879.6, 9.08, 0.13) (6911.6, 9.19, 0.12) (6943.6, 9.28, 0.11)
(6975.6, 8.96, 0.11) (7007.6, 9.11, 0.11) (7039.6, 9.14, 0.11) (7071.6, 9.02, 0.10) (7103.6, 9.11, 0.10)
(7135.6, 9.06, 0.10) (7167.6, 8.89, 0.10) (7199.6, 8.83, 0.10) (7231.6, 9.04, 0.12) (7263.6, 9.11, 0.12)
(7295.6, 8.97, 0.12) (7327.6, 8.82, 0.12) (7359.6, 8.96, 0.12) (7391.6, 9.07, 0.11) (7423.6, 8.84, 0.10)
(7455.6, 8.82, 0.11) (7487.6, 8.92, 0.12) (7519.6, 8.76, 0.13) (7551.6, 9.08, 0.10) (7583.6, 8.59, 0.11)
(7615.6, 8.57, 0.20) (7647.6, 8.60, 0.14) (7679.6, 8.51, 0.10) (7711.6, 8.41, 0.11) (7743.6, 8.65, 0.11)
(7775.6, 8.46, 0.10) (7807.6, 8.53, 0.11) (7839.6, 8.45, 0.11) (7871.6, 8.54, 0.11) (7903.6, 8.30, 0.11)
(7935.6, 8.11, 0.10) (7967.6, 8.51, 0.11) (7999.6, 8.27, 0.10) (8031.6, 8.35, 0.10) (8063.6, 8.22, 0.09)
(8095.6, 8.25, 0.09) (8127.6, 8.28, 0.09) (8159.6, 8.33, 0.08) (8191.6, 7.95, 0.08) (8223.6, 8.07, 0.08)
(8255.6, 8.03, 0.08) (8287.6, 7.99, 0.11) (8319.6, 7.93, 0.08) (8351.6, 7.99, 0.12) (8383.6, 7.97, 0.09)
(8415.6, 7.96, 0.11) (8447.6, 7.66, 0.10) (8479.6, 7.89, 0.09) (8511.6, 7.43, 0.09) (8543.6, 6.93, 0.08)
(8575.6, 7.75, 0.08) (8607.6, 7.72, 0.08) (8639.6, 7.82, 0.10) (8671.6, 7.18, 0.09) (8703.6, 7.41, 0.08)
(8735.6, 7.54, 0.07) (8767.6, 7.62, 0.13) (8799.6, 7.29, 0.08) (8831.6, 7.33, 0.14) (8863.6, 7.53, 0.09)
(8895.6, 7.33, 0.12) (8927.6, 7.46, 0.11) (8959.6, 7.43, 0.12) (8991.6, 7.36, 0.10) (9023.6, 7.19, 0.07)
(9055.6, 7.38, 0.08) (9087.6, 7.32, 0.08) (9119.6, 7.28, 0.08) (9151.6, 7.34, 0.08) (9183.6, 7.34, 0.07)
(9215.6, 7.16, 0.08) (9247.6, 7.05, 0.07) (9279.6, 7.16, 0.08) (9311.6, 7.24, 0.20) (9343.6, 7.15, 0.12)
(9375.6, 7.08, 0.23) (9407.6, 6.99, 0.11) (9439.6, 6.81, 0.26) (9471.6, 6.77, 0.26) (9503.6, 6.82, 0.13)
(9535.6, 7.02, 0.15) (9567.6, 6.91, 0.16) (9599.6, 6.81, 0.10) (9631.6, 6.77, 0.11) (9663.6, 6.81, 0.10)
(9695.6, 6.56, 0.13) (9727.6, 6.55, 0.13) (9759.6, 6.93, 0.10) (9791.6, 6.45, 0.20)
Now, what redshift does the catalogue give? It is 0.00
